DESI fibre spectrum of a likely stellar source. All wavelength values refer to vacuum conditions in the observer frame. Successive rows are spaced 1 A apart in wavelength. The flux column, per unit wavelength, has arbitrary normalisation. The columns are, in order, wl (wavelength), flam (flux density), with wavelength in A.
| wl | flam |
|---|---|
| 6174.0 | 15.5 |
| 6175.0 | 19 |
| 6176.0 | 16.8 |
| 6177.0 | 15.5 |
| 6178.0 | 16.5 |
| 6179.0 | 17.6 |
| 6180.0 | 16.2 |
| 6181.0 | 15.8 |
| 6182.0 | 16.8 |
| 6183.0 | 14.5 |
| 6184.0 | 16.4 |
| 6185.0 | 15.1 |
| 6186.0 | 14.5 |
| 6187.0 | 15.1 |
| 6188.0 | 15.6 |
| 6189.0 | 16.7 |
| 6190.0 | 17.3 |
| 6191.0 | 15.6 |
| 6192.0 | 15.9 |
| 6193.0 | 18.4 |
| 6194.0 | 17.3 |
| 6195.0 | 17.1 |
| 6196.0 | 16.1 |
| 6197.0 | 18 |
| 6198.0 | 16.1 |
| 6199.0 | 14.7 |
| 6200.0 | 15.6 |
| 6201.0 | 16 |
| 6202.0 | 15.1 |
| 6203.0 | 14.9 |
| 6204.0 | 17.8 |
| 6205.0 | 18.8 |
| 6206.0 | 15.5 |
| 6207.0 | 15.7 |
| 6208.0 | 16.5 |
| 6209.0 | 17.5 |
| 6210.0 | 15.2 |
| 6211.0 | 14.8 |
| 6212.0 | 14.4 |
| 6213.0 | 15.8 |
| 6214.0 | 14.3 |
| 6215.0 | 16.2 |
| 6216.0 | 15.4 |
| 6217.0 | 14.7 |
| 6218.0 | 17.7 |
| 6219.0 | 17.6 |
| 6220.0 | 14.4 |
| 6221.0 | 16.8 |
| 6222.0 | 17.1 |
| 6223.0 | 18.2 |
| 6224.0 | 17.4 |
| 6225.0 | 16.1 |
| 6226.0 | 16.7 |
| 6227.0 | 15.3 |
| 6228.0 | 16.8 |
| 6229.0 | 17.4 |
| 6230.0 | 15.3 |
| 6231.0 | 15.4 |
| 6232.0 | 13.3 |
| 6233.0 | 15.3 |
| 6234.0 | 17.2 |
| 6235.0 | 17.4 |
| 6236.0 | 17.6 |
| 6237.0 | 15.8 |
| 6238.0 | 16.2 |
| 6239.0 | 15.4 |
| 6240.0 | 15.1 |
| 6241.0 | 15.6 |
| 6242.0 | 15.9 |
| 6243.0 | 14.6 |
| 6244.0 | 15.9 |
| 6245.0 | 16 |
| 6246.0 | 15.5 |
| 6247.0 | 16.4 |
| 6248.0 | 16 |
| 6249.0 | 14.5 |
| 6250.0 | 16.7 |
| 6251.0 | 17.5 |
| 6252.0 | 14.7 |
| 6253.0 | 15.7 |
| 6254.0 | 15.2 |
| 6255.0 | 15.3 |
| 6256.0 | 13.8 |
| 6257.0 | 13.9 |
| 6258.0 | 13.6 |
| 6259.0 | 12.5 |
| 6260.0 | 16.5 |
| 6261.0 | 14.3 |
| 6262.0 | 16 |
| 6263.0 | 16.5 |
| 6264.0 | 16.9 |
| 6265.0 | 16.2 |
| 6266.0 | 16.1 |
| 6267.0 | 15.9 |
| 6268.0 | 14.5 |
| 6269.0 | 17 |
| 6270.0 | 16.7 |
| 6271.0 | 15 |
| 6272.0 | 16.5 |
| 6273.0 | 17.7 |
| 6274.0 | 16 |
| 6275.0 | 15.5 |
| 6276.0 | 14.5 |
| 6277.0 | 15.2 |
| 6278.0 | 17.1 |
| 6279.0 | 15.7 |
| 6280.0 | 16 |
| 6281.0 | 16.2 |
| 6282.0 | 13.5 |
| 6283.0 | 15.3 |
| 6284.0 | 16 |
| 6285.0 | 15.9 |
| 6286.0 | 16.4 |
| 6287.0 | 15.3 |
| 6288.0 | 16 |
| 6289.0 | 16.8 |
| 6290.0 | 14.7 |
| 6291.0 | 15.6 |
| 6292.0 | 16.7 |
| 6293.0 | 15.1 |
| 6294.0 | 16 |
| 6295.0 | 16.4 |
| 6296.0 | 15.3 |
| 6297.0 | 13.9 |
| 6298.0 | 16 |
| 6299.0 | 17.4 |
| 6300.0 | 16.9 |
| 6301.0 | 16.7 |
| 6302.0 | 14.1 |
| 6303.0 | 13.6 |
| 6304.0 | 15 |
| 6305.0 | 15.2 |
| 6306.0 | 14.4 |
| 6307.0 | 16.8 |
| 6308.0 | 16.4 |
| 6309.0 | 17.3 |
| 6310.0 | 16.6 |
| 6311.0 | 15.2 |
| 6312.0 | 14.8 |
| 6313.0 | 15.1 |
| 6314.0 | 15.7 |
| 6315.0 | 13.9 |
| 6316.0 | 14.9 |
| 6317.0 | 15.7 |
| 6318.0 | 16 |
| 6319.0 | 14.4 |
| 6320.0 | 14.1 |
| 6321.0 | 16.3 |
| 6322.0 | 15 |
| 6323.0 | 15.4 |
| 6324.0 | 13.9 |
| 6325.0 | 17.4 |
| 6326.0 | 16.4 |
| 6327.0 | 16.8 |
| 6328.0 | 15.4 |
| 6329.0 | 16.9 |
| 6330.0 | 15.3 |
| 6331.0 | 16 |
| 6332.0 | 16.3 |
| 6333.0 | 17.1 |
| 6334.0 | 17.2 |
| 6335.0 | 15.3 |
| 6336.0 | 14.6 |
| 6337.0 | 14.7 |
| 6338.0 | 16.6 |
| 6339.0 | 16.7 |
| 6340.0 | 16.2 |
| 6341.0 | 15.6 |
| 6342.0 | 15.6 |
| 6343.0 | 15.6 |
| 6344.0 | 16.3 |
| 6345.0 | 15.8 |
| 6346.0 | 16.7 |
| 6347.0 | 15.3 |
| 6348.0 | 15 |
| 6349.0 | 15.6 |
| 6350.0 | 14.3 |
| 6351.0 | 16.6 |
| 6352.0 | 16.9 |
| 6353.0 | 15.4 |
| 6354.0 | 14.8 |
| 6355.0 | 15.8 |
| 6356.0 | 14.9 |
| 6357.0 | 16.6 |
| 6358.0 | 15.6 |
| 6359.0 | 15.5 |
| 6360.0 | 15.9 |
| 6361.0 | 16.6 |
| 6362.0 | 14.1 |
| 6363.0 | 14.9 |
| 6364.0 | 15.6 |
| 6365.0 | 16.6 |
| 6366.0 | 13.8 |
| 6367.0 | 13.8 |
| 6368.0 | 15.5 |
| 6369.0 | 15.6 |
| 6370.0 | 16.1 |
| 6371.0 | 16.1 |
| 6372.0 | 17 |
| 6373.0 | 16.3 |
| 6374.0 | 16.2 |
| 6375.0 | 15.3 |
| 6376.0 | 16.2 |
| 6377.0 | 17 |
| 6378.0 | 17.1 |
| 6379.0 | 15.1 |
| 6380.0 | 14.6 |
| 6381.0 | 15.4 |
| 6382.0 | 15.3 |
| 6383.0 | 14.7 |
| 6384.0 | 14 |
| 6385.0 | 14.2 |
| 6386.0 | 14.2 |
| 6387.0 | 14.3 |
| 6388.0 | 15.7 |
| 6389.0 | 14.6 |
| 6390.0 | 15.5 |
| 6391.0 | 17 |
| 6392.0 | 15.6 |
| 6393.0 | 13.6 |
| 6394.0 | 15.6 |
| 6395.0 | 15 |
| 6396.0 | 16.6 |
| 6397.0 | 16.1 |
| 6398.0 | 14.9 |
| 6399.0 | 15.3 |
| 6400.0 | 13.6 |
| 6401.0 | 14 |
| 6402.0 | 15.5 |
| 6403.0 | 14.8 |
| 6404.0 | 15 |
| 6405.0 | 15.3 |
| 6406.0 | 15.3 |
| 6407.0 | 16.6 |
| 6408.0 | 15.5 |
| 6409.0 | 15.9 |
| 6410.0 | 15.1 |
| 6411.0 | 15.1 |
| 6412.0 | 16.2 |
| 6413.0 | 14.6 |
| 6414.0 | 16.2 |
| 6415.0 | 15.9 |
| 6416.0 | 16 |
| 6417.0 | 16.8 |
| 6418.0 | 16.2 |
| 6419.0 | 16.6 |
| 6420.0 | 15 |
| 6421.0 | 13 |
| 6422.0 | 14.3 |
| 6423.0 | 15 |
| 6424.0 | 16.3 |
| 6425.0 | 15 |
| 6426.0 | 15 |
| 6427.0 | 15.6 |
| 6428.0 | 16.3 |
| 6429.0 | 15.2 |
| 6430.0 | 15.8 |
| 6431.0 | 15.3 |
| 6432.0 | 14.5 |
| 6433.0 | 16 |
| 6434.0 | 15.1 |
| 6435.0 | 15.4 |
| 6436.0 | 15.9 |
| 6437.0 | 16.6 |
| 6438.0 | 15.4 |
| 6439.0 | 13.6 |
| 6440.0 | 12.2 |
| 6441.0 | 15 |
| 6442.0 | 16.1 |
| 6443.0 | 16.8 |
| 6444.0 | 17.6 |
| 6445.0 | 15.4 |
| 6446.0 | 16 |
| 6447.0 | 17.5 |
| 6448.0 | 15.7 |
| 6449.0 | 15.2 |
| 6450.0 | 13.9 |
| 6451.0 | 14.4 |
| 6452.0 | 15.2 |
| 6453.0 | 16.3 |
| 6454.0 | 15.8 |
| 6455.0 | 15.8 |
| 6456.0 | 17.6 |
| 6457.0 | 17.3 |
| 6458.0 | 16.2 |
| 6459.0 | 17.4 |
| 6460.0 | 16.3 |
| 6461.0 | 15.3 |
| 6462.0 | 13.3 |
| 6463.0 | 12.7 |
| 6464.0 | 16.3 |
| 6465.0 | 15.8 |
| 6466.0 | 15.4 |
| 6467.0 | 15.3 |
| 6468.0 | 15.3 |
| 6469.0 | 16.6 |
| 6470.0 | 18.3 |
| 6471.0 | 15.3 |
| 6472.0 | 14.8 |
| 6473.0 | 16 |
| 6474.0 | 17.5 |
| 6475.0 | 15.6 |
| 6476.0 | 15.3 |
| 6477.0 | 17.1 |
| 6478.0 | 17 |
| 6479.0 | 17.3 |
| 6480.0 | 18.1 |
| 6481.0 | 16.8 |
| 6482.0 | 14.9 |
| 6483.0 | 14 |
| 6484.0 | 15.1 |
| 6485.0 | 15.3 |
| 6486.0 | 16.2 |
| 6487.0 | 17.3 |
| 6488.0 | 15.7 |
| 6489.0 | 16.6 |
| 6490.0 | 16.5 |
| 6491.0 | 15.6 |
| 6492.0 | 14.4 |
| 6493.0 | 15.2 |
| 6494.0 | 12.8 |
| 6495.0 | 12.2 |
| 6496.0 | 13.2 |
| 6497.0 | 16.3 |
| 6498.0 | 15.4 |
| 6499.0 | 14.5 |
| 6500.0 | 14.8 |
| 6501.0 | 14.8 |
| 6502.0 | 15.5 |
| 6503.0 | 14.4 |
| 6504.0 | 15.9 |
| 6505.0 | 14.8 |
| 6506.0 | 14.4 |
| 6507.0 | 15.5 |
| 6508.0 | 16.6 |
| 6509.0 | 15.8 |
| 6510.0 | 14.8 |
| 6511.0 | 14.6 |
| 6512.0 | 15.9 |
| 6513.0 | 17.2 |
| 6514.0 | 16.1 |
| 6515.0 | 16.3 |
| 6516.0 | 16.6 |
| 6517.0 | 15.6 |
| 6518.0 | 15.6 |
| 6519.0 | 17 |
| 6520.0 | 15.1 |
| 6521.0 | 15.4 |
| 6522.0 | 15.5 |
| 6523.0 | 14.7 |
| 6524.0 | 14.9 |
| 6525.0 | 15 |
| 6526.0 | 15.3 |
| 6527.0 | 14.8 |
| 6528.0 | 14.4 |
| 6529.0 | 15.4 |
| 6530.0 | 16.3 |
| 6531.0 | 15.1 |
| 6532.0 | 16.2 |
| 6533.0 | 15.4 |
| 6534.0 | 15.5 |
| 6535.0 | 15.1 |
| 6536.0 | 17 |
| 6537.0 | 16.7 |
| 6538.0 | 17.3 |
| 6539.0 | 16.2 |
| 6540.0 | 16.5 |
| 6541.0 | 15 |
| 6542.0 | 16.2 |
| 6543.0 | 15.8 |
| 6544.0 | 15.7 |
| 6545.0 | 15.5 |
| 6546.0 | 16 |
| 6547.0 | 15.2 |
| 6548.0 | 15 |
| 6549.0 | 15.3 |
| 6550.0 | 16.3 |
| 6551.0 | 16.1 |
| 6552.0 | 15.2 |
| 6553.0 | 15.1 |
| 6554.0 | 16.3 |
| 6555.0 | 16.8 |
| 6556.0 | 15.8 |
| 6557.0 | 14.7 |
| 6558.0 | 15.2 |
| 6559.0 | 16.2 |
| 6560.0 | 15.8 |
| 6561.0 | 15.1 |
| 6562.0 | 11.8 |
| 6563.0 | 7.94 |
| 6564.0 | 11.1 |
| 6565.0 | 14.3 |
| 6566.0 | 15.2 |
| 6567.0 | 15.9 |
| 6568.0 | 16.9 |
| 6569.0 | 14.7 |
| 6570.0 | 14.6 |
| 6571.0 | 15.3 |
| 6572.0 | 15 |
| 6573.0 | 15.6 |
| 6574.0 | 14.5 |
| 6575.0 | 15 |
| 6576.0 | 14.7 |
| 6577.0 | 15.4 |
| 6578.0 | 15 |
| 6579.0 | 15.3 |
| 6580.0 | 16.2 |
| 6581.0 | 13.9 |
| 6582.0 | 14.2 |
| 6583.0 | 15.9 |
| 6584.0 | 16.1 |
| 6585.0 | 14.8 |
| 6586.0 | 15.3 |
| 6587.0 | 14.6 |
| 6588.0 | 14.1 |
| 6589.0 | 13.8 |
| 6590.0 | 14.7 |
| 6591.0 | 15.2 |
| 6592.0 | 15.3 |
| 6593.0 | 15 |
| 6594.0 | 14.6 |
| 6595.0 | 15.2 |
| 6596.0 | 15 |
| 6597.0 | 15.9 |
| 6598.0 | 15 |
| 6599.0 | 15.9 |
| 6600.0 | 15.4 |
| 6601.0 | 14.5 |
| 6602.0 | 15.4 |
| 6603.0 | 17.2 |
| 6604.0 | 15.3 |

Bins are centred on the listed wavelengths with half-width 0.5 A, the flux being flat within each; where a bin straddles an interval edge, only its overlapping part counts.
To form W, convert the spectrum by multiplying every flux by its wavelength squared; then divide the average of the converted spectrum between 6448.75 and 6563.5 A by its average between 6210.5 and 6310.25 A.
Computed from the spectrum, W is 1.06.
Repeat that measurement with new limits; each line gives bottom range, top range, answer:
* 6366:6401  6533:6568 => 1.05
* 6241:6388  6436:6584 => 1.05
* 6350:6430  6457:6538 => 1.04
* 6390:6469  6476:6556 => 1.04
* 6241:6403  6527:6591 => 1.05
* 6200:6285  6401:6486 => 1.05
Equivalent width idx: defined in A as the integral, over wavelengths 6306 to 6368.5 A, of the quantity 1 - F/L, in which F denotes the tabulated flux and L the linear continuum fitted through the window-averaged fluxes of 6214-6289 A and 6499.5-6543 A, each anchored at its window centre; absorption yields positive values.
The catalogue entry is 0.4 A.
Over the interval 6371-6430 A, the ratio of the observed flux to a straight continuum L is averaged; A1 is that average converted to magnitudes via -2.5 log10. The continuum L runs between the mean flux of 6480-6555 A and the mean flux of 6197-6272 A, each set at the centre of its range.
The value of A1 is 0.017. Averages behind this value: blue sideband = 15.8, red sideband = 15.5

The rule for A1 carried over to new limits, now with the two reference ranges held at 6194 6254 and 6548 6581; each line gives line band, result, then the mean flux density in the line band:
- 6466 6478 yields -0.06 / 16.1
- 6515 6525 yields -0.04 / 15.6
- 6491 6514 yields 0.01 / 15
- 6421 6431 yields 0.01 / 15.3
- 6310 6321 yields 0.04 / 15.1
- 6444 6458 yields -0.04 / 15.9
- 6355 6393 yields 0.01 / 15.5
